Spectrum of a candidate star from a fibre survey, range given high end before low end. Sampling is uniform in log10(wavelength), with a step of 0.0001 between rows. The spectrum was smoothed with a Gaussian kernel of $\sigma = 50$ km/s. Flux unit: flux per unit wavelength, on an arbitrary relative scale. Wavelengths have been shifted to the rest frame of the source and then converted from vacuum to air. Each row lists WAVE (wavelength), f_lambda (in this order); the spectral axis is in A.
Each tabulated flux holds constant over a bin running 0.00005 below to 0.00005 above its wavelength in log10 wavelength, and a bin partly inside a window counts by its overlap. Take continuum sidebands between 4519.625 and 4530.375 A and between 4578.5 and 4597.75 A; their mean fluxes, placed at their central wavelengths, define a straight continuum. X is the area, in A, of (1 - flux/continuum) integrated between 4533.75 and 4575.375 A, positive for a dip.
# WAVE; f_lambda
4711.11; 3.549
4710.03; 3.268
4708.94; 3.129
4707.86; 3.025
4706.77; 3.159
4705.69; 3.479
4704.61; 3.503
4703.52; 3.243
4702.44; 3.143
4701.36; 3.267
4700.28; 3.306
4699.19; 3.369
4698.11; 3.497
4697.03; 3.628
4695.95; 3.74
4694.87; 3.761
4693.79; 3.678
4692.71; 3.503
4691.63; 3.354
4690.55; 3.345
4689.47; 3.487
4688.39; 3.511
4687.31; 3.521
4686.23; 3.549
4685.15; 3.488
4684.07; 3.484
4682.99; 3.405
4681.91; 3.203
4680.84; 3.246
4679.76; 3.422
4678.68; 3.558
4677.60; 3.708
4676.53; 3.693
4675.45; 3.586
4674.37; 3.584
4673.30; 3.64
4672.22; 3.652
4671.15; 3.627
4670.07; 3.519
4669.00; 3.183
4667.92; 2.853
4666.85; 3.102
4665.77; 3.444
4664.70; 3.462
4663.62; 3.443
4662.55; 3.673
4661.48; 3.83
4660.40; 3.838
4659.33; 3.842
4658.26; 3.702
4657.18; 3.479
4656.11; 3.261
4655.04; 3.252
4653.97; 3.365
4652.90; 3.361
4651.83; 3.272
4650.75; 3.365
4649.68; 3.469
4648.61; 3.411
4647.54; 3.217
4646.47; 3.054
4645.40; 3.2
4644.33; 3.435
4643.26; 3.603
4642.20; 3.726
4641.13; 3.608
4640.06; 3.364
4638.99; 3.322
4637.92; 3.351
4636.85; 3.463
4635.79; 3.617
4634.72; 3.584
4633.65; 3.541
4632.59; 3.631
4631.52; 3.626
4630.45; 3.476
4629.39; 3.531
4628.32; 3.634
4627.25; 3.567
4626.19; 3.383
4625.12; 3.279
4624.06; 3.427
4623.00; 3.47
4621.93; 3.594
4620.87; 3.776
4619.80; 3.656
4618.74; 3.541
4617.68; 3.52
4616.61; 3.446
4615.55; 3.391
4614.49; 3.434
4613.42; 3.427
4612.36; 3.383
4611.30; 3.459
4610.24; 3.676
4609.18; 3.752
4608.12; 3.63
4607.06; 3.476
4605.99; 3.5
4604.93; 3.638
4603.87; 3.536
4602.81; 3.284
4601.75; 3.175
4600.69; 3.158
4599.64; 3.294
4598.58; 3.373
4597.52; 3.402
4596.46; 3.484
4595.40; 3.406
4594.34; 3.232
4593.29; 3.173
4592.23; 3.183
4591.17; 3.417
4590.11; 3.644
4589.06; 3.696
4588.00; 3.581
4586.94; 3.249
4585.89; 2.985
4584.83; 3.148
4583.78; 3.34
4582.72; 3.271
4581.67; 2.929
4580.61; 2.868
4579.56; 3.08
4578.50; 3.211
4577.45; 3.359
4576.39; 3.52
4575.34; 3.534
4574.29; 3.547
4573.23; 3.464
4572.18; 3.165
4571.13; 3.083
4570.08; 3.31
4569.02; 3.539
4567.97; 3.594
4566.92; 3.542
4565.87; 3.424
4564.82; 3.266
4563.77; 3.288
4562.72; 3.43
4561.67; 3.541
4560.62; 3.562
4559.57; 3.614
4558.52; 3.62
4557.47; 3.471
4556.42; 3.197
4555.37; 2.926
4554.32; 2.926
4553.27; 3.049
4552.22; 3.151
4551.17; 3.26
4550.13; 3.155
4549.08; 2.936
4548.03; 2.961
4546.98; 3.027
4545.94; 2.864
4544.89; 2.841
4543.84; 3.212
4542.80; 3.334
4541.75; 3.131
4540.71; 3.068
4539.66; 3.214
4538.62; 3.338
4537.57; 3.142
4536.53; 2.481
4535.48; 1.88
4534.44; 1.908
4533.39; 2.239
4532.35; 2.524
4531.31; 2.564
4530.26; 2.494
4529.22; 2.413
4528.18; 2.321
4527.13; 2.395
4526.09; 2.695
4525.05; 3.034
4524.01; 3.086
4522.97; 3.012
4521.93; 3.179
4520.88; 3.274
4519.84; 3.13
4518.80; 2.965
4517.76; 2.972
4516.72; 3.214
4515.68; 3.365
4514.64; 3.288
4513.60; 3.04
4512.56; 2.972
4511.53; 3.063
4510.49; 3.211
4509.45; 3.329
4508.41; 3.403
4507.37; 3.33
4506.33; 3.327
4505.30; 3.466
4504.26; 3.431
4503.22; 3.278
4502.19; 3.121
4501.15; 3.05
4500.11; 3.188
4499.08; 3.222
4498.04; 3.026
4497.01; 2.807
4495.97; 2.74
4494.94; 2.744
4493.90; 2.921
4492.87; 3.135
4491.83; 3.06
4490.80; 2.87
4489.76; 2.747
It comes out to -1.7 A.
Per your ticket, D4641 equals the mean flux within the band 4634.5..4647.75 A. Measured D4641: 3.43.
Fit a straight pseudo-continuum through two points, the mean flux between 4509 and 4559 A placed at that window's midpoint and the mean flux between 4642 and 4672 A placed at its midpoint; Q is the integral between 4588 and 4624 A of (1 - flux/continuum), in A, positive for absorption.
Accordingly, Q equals -2.57 A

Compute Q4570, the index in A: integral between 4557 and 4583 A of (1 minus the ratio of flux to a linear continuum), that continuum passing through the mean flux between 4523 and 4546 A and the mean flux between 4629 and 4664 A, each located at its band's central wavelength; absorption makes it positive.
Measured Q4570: -3.5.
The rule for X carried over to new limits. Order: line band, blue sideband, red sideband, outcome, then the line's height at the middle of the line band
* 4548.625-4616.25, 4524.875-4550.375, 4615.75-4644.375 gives -4.9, 3.13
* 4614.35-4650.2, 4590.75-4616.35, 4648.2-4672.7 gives -0.5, 3.43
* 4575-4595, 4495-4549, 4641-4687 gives -0.6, 3.19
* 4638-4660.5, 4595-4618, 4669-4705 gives 0.3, 3.47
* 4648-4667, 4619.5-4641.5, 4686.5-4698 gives 0.3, 3.53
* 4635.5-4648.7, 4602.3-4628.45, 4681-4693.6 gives 0.3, 3.49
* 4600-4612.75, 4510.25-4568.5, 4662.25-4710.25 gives -1.0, 3.21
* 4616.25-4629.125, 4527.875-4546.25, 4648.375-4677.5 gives -1.1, 3.24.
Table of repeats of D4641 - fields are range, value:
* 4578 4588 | 3.14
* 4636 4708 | 3.45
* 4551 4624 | 3.38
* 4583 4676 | 3.45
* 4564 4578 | 3.41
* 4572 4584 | 3.27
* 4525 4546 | 2.71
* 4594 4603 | 3.32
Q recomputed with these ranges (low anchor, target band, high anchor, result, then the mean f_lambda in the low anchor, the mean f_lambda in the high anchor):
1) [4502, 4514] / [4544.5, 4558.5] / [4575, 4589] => 0.7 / 3.26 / 3.25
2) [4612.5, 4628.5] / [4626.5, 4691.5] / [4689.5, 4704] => 0.0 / 3.5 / 3.45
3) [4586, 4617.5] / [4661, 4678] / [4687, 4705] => -0.2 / 3.43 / 3.46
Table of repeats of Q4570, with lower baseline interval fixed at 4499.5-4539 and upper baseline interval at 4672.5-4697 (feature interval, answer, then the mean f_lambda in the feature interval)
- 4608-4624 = -1.2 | 3.54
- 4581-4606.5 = -1.0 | 3.34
